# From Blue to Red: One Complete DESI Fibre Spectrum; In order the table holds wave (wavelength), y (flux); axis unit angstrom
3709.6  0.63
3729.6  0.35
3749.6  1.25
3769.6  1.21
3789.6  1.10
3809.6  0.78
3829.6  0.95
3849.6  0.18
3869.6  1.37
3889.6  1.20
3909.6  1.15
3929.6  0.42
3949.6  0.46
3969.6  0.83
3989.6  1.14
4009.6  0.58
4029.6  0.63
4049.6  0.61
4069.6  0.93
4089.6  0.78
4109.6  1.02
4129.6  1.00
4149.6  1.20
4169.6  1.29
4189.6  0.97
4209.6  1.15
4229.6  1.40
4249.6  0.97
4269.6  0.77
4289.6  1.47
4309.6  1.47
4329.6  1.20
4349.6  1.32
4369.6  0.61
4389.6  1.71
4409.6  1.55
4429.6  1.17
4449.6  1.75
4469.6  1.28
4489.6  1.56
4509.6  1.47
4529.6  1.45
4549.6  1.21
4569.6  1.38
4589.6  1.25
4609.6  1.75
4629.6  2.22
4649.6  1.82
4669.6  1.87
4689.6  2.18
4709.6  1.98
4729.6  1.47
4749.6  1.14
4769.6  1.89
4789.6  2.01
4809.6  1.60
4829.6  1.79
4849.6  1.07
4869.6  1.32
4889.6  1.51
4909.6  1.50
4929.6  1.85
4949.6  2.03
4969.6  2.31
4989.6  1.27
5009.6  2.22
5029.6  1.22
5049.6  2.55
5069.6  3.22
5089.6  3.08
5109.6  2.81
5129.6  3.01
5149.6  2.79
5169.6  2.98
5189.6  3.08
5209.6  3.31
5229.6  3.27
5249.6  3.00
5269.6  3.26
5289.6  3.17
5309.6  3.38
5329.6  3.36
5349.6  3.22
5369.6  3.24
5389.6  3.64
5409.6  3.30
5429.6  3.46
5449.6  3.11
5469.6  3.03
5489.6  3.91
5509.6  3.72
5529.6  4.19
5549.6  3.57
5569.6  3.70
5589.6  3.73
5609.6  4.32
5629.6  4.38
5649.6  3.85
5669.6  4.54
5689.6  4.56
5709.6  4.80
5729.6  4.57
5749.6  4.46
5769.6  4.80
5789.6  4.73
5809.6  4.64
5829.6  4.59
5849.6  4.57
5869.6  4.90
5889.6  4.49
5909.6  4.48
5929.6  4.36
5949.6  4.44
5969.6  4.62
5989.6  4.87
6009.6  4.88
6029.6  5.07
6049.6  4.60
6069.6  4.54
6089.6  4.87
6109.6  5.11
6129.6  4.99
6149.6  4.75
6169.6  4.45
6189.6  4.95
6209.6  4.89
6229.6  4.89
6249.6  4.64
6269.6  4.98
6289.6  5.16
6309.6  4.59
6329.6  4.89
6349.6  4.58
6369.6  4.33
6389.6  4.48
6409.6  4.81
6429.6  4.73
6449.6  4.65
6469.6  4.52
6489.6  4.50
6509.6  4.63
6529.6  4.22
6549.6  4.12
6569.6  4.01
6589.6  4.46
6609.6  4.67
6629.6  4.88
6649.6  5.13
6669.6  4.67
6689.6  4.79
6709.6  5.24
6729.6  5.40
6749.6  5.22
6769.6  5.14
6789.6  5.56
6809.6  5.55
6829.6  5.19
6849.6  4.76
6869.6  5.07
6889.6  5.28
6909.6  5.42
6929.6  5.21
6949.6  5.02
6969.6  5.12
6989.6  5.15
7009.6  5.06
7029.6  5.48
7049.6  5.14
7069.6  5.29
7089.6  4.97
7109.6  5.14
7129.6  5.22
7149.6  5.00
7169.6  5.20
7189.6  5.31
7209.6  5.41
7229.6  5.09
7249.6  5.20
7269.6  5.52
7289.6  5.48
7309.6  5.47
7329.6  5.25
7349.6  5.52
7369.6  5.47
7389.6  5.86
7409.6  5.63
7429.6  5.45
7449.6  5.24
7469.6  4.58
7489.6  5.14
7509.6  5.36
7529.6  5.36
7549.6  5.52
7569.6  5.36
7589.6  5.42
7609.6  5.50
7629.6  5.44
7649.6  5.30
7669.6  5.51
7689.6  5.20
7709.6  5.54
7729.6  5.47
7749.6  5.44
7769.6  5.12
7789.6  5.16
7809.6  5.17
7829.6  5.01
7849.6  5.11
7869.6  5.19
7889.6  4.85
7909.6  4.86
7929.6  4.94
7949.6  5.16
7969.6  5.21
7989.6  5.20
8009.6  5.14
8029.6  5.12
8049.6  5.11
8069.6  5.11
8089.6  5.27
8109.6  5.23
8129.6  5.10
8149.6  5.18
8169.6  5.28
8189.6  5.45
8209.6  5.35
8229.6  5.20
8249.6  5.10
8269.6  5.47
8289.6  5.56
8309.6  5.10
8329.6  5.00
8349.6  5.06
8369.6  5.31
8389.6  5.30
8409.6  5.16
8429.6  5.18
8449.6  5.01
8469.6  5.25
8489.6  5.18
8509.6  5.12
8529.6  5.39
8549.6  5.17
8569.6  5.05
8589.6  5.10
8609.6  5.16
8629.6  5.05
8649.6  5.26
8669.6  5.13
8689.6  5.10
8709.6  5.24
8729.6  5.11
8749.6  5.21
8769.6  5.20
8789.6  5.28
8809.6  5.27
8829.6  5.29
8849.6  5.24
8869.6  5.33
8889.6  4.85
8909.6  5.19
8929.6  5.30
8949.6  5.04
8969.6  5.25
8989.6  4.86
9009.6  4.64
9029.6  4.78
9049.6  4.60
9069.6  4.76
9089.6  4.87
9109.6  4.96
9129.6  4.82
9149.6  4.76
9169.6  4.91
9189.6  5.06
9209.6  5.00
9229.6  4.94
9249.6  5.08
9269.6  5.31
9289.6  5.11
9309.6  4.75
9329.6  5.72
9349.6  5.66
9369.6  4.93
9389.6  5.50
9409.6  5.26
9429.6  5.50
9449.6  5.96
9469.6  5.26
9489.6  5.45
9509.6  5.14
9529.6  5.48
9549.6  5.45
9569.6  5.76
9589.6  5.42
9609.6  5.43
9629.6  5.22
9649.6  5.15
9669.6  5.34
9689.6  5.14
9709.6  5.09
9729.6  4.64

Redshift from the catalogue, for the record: 0.27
